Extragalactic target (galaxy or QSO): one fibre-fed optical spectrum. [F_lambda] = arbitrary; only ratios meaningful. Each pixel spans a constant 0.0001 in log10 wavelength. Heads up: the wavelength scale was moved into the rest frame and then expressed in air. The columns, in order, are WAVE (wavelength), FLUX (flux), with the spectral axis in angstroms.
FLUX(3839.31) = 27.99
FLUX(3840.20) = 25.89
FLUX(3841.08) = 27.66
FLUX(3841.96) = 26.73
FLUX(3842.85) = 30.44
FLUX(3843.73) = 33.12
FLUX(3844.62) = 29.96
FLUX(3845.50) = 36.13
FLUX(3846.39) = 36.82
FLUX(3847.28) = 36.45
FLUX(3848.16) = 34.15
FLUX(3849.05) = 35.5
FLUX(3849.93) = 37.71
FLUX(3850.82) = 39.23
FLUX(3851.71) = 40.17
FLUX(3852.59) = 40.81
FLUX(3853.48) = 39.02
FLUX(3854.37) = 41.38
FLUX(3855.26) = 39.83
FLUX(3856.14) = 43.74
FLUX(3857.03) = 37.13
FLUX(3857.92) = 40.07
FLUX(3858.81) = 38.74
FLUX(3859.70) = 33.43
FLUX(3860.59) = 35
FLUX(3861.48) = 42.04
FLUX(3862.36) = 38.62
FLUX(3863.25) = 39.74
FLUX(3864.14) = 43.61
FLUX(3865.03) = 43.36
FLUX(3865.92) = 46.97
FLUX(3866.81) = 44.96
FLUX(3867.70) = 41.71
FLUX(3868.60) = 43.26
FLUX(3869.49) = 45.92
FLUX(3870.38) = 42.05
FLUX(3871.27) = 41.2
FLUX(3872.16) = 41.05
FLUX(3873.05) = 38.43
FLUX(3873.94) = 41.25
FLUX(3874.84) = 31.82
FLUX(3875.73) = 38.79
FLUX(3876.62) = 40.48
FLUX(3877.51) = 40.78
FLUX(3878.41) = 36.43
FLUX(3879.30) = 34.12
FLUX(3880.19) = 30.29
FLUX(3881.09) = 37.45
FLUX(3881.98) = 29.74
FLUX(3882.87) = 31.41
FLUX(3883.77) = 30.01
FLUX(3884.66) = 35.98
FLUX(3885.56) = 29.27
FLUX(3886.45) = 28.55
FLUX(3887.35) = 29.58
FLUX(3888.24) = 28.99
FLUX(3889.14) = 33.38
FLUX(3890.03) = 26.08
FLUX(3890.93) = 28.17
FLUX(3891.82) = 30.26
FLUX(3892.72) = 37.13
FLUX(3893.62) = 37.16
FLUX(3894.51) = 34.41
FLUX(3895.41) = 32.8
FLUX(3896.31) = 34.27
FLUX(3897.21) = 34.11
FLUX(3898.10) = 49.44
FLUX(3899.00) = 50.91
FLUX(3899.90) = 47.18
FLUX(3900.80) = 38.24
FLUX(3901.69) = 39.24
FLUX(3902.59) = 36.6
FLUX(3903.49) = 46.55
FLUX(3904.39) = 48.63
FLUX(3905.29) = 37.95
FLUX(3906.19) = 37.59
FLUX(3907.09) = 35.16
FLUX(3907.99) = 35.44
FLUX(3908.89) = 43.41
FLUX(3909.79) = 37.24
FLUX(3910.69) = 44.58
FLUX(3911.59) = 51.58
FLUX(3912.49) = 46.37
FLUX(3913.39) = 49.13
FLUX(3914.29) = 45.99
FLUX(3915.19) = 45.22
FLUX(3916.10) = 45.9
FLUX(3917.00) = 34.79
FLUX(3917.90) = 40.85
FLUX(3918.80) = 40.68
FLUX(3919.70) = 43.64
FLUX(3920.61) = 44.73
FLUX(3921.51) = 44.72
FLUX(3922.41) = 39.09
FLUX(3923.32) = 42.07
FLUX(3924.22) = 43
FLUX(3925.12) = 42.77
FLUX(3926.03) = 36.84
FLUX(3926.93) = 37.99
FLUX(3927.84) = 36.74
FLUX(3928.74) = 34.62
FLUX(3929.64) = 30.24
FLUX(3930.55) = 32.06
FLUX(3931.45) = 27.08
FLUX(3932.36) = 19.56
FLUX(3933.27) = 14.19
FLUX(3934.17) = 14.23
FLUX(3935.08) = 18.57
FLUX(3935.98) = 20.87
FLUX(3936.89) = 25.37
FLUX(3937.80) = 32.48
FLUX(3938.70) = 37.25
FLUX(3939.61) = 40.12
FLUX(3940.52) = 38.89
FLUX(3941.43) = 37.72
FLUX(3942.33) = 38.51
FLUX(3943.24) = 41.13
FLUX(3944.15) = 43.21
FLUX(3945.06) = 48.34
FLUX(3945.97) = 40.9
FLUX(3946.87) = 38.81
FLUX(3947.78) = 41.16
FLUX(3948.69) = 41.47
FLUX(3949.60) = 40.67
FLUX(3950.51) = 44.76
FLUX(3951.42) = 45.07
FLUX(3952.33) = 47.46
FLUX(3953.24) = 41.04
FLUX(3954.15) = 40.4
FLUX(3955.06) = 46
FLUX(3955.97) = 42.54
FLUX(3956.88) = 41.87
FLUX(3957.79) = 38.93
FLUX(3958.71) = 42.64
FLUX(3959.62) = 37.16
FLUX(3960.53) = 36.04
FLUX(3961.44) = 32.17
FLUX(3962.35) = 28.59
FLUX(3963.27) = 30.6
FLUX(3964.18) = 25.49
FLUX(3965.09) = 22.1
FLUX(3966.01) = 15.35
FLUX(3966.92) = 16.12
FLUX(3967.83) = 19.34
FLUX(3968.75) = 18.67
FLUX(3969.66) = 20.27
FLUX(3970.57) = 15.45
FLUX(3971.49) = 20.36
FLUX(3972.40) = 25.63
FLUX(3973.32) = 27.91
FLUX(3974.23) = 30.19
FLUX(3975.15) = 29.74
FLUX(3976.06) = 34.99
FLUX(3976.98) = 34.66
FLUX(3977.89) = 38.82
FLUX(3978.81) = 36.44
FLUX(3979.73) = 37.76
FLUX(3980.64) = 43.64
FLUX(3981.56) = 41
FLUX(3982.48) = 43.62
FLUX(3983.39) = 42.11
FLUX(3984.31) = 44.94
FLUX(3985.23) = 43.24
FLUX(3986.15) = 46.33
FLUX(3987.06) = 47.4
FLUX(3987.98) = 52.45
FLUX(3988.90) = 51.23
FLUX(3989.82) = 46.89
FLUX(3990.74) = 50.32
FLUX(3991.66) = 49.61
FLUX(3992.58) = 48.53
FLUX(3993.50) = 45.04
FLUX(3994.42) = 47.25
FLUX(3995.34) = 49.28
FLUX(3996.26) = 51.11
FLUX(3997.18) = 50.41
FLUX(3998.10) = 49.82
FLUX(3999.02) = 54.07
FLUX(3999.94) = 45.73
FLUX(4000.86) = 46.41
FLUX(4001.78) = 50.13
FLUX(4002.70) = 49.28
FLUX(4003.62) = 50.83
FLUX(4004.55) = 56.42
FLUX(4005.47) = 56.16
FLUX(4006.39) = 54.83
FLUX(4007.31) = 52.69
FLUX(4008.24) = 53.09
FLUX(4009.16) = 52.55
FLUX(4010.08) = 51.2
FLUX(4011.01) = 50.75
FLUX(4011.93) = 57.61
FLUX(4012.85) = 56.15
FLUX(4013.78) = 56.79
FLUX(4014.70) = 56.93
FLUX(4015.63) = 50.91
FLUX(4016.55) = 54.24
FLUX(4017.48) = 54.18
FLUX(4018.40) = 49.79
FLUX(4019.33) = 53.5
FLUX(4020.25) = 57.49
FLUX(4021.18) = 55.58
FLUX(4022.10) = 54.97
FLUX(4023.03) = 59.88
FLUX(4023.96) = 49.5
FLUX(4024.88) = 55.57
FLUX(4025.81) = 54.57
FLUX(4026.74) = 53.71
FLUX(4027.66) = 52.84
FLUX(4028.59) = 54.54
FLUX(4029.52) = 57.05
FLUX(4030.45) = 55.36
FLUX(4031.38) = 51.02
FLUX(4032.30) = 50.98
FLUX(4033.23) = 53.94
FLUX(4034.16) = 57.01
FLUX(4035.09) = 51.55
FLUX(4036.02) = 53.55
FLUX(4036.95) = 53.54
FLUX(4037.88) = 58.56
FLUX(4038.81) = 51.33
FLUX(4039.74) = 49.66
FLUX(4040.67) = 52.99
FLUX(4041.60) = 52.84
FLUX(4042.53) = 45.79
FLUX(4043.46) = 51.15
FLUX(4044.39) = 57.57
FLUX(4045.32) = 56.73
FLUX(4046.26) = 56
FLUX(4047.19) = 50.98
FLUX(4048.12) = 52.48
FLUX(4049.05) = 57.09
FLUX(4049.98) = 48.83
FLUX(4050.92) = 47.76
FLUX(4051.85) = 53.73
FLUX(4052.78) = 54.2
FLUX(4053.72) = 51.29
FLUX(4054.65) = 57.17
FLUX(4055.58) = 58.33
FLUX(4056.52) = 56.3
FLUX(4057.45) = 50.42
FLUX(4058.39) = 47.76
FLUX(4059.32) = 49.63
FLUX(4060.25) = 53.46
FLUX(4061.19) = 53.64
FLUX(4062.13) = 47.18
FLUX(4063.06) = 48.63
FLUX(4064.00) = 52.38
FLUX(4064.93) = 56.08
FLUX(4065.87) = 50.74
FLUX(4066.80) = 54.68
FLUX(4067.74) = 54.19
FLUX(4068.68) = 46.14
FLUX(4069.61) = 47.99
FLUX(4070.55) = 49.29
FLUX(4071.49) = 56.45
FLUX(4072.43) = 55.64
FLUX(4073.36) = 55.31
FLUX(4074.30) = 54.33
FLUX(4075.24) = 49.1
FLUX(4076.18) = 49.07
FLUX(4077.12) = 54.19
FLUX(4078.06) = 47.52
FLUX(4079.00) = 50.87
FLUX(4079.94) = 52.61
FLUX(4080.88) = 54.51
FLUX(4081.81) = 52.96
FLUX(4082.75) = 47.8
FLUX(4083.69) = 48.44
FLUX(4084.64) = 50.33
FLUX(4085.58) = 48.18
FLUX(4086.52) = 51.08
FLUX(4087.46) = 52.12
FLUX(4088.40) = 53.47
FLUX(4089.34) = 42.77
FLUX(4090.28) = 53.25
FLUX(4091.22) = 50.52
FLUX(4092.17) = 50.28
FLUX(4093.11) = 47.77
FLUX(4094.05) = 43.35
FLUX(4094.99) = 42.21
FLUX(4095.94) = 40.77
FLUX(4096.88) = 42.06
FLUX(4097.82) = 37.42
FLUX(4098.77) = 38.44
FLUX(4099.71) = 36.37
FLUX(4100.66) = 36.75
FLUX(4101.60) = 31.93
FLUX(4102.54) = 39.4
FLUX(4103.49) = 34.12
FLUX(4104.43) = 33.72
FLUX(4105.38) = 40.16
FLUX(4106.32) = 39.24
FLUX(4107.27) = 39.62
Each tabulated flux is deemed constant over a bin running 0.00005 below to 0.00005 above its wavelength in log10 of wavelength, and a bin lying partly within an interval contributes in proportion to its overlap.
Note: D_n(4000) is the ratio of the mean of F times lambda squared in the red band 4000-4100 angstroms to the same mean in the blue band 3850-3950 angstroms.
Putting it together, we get 1.47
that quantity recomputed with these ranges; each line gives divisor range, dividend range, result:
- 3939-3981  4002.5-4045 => 1.60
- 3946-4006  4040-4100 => 1.33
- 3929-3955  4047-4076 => 1.57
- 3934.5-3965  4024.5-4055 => 1.49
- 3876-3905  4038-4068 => 1.59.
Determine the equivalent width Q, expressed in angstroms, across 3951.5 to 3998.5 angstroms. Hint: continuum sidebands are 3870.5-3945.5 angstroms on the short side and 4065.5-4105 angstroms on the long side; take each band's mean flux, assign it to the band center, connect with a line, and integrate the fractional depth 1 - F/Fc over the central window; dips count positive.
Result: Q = 3.7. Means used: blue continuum 36.9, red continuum 47.3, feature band 37.7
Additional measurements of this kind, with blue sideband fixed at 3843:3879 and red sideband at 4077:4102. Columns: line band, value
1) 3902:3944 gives 3.8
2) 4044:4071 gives -4.1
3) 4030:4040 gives -1.9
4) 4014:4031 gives -3.9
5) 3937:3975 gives 7.1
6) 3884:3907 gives 2.2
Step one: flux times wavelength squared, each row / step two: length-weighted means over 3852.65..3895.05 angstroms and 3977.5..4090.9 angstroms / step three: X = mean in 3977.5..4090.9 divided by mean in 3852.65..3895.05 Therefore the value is 1.50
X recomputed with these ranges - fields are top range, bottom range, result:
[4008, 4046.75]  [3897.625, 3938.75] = 1.50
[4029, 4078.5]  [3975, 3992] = 1.26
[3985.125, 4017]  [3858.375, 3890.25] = 1.47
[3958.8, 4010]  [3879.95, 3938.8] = 1.16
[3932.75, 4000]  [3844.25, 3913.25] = 1.02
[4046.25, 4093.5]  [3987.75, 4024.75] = 1.02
